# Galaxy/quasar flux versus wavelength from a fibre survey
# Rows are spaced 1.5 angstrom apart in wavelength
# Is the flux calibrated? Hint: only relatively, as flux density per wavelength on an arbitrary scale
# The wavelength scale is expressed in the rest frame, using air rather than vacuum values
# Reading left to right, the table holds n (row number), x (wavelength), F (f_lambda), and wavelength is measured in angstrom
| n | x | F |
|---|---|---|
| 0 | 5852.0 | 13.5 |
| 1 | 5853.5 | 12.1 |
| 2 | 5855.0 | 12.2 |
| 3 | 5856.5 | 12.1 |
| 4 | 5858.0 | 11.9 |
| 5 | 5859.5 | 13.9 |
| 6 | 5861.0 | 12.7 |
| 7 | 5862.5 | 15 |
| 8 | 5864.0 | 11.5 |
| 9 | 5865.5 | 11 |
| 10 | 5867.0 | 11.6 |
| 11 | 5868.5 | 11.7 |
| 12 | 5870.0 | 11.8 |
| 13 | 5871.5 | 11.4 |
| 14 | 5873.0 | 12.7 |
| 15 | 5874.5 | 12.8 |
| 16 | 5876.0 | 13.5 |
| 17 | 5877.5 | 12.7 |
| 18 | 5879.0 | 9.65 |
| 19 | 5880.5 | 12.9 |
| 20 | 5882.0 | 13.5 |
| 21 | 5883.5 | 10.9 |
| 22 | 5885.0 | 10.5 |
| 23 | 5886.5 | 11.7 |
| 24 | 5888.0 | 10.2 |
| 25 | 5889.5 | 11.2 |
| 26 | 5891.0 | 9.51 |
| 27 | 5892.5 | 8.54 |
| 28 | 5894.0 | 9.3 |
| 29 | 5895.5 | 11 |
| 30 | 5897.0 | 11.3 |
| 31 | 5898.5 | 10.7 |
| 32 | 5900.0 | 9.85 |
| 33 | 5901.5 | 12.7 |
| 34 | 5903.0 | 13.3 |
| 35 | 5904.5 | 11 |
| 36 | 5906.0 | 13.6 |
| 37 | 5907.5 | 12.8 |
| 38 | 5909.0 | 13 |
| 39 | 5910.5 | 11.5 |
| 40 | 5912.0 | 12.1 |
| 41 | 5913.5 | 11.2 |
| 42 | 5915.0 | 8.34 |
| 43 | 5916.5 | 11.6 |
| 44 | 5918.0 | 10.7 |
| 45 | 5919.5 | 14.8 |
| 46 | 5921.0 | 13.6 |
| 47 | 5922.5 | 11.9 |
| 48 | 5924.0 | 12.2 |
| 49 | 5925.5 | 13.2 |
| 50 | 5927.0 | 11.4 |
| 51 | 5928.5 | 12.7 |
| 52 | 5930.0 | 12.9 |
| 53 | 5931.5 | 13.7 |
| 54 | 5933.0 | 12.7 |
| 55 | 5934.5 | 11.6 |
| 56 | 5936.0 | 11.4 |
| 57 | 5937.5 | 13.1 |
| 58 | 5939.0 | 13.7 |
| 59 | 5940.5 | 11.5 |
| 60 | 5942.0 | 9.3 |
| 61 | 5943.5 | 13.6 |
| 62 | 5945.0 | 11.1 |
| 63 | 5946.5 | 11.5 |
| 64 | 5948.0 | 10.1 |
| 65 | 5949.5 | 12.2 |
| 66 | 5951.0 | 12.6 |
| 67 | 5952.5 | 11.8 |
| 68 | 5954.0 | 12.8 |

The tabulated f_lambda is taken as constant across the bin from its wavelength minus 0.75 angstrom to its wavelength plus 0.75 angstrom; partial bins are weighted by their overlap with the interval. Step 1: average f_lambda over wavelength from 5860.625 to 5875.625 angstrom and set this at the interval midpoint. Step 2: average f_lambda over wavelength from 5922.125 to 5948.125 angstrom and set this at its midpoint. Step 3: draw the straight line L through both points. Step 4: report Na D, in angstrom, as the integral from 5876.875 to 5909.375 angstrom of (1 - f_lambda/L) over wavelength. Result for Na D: 2.3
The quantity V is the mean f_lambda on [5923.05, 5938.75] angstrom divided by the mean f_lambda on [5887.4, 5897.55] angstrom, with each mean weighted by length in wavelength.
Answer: 1.2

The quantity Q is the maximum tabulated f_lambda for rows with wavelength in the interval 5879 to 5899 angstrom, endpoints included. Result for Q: 13.5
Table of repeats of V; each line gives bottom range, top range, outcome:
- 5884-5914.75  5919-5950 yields 1.10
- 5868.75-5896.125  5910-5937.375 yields 1.07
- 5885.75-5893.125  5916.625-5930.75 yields 1.22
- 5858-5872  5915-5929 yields 1.00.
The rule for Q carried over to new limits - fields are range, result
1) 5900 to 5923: 14.8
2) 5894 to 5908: 13.6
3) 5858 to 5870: 15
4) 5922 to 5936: 13.7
